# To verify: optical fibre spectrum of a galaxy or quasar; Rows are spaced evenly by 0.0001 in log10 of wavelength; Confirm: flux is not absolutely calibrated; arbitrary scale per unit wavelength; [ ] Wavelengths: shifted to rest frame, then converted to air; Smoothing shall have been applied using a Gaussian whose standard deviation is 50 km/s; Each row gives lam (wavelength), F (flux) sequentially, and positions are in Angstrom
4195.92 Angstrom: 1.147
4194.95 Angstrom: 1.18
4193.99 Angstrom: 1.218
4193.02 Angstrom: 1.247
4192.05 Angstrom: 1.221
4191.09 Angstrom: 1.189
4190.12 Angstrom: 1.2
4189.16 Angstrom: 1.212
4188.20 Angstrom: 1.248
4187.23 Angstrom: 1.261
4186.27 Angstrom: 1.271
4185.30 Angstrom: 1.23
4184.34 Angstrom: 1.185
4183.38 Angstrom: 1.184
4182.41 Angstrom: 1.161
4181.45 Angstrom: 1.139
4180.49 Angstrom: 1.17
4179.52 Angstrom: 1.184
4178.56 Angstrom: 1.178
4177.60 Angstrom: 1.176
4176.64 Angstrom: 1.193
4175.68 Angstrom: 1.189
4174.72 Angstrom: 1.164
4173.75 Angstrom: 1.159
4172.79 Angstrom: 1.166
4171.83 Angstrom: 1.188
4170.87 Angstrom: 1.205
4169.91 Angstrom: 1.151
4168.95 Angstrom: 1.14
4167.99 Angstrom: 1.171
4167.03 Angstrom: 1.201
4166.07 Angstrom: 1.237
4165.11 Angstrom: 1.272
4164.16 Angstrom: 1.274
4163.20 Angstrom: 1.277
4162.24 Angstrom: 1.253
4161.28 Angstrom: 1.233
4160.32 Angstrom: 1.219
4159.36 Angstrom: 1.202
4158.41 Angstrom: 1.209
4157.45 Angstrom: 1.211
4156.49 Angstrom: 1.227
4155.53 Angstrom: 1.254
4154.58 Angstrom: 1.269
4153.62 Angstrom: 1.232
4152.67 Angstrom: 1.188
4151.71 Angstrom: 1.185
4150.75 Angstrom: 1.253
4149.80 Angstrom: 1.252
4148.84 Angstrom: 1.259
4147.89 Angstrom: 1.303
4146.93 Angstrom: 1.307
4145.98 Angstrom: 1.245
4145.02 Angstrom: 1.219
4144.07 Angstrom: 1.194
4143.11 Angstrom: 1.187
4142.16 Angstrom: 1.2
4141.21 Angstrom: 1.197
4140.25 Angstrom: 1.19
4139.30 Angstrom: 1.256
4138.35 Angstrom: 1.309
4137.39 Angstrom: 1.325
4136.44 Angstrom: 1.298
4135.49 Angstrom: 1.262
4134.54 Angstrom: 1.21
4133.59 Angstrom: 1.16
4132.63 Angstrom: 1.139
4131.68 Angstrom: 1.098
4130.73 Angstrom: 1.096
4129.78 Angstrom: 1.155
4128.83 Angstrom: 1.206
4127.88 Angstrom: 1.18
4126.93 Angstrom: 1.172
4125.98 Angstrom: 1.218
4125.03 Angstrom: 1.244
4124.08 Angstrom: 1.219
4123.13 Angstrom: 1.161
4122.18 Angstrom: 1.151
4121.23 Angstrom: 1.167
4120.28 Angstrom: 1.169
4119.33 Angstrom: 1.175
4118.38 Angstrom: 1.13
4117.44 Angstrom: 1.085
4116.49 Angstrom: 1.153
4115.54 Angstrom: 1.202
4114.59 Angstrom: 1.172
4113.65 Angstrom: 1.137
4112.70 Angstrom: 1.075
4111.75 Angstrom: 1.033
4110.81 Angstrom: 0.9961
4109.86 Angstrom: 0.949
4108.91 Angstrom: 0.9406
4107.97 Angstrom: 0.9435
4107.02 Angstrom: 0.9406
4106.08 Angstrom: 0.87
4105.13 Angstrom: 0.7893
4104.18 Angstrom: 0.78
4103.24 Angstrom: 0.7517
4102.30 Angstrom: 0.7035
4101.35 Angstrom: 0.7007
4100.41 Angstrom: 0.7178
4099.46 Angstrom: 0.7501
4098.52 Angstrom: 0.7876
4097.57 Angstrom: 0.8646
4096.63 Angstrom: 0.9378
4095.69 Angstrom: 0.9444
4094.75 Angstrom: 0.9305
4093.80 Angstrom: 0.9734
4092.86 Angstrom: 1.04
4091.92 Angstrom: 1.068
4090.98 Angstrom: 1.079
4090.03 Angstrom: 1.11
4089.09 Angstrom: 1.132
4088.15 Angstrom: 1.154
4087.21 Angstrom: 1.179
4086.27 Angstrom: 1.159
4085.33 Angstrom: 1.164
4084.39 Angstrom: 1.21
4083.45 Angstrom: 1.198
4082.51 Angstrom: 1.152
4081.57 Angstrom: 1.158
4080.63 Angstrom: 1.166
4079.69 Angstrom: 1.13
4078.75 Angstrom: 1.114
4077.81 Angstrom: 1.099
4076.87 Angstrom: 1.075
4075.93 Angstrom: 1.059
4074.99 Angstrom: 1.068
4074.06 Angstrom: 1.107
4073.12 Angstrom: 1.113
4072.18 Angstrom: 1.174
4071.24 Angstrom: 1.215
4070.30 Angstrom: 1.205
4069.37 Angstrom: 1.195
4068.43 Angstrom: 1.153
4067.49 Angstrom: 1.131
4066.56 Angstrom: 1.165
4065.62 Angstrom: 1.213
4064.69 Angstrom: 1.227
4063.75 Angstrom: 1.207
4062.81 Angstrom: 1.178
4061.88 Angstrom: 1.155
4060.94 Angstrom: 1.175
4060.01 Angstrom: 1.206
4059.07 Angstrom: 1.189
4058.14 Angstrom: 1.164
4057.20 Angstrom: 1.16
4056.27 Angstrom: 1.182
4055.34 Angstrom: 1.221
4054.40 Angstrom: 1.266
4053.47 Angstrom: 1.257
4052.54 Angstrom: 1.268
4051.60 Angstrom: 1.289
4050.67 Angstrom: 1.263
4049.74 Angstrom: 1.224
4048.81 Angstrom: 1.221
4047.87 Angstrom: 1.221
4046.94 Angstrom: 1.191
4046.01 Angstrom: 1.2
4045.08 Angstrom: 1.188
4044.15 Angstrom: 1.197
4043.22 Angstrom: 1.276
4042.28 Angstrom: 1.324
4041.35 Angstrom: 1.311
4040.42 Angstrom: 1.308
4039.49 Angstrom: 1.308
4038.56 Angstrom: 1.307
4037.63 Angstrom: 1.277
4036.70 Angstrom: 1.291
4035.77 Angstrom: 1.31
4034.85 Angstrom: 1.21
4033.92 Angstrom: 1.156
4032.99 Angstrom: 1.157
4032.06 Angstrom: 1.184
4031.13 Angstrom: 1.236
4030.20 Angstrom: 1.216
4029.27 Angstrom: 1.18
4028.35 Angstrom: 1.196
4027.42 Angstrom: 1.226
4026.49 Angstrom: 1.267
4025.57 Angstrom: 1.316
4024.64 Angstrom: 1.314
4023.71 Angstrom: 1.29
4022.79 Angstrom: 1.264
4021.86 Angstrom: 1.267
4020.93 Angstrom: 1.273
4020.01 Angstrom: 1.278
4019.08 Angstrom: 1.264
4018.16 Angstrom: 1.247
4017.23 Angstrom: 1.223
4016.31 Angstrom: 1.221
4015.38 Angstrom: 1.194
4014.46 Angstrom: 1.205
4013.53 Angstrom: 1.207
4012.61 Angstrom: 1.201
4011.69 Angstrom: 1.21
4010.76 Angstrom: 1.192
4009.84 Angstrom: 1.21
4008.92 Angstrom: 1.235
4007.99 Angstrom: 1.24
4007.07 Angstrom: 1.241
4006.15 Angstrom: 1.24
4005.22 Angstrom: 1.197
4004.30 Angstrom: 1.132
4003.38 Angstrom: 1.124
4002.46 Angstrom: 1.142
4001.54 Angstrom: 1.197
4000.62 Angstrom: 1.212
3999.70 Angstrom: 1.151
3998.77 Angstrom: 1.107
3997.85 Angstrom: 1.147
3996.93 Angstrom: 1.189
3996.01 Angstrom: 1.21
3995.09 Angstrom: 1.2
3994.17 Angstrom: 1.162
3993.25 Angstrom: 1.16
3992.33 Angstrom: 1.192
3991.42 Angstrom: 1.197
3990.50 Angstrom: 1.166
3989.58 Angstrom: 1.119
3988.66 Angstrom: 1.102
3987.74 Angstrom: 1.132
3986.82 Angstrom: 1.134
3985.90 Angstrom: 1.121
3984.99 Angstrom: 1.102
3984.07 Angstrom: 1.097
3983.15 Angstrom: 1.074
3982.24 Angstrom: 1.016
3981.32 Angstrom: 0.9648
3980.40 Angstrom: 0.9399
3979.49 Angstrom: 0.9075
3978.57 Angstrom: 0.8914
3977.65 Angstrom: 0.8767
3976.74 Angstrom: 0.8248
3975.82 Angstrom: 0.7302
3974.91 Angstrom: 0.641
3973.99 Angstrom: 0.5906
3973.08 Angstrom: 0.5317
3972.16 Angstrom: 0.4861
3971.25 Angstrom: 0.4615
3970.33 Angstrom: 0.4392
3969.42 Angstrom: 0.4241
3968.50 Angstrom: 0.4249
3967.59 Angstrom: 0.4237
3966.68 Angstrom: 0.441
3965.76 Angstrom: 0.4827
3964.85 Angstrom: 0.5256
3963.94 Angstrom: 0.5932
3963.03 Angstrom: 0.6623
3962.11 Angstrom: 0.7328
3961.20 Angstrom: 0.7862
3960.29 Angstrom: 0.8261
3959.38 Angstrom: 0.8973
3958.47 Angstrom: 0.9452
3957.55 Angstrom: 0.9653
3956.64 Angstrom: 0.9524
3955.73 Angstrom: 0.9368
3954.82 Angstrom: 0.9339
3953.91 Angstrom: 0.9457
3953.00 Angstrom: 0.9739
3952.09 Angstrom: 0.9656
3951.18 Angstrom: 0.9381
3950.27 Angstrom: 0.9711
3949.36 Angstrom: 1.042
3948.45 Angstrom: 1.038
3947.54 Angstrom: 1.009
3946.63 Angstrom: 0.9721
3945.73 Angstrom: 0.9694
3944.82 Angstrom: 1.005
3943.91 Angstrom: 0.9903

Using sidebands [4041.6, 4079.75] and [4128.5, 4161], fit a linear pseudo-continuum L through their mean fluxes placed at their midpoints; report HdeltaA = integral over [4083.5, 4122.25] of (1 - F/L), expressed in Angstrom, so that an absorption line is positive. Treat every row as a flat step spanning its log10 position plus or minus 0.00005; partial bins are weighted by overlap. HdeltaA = 6.4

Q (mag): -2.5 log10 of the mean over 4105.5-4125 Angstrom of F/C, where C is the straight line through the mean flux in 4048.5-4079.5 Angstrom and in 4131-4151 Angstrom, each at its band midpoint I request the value 0.12 mag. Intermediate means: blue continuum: 1.18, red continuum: 1.23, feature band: 1.09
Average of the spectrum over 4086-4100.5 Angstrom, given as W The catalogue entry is 0.994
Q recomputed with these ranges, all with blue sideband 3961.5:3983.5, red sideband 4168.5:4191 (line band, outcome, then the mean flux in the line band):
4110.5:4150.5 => -0.12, 1.19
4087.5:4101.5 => 0.02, 0.955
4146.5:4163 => -0.10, 1.24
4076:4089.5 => -0.21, 1.15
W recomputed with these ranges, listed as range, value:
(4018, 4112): 1.13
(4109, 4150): 1.18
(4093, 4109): 0.845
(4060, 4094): 1.14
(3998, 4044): 1.23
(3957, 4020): 0.981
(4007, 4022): 1.23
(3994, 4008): 1.18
